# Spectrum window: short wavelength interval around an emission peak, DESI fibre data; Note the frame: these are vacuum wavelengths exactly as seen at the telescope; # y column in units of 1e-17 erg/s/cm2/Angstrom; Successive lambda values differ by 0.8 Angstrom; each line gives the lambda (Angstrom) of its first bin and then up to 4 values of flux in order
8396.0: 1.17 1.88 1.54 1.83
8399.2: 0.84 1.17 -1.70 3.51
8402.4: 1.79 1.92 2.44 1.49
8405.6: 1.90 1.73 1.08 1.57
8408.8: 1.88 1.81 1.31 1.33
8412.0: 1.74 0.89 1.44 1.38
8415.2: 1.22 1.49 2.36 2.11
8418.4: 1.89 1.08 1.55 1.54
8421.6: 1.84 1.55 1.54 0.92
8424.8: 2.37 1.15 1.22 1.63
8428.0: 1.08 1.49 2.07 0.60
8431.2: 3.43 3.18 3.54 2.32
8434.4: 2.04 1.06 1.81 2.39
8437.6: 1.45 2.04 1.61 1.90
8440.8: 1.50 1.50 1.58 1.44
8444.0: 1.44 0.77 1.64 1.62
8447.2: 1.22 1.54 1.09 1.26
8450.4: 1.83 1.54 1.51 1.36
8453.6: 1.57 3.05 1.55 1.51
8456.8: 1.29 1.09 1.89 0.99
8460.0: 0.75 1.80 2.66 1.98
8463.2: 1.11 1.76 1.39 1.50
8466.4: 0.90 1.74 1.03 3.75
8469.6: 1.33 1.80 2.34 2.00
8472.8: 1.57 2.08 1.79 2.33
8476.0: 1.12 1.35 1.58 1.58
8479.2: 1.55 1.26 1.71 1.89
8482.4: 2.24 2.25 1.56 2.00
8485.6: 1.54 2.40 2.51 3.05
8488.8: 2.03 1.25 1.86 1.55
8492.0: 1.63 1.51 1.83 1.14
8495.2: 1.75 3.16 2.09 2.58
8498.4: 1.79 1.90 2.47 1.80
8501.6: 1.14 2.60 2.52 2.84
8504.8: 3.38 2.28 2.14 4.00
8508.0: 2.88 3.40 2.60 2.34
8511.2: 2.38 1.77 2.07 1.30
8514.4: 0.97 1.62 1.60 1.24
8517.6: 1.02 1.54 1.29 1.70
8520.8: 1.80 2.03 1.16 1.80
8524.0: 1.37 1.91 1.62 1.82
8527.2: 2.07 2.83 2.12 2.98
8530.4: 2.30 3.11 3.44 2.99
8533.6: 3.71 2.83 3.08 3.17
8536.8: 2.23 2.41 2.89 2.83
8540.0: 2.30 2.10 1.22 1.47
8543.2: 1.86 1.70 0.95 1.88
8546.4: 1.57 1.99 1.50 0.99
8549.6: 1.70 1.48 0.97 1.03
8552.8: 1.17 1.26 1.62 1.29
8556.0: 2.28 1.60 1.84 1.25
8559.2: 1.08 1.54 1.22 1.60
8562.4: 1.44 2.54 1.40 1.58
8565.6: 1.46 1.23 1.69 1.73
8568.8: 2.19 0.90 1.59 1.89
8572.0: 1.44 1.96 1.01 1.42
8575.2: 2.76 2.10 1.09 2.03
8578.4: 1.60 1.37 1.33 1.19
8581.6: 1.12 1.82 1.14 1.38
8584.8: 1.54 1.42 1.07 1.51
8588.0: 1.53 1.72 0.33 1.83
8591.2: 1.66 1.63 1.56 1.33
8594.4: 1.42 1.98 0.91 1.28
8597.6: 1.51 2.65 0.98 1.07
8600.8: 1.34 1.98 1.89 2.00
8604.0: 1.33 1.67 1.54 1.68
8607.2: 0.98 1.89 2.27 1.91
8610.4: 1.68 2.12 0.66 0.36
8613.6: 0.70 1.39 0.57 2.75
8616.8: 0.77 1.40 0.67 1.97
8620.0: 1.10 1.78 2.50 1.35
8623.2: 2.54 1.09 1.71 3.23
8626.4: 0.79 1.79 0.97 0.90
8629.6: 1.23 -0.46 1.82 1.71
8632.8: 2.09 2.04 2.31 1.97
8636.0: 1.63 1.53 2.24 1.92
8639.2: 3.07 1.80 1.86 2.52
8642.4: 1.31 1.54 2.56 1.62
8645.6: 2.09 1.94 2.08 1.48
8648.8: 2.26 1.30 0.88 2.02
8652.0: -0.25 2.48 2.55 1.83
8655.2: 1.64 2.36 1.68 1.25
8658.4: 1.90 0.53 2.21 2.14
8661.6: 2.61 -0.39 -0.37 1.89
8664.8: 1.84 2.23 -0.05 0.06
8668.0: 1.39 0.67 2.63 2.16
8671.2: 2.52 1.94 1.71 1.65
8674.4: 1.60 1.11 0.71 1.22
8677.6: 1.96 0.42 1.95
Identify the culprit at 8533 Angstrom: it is [N II]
